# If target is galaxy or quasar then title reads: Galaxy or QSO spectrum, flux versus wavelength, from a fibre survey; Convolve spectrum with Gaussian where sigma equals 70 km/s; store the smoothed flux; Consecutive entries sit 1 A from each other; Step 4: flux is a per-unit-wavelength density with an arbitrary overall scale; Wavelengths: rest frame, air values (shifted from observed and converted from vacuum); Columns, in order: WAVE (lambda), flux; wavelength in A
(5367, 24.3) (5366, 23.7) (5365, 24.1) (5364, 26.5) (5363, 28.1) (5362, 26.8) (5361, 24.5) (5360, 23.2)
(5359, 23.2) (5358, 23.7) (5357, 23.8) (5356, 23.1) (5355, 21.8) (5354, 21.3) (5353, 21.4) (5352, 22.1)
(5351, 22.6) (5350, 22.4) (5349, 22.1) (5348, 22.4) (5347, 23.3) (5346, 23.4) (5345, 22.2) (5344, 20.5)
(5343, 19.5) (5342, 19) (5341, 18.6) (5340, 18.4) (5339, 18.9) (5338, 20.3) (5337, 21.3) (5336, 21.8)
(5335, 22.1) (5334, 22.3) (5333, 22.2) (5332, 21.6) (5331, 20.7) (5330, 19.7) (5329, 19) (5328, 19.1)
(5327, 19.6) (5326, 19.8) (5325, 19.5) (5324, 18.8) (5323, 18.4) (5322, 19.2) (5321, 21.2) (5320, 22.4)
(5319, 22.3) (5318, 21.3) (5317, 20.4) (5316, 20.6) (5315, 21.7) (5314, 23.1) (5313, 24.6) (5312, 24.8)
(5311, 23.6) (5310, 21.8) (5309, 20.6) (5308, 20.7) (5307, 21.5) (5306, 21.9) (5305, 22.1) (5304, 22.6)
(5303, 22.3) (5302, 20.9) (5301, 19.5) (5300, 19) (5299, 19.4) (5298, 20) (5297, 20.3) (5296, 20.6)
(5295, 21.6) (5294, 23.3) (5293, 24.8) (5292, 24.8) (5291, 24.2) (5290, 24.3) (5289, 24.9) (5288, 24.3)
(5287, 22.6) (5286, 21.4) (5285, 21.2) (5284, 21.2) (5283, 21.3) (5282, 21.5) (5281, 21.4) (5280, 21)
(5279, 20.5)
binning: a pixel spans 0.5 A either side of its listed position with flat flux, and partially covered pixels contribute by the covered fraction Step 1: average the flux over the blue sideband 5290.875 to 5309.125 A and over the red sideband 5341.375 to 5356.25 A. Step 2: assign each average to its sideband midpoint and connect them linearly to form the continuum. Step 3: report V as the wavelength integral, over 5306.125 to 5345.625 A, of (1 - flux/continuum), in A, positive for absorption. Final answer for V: 1.4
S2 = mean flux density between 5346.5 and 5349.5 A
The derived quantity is 22.6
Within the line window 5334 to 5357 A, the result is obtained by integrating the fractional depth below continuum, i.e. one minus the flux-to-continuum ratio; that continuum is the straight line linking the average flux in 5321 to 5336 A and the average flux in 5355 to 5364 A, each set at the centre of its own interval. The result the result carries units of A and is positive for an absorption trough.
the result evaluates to 1.2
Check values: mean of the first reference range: 20.2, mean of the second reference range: 24.5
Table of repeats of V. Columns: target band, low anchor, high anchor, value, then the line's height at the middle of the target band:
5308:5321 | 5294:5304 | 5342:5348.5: -0.7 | 21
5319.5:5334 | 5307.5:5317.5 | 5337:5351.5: 1.0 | 21.6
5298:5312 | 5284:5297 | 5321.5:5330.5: 0.1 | 21.5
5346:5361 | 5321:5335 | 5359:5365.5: 0.8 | 24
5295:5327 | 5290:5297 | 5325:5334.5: 1.0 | 21.8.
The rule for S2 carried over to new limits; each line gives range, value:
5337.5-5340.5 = 19.2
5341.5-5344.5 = 19.7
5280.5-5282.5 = 21.4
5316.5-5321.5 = 21.5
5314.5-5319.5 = 21.3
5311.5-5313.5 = 24.7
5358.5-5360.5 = 23.2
